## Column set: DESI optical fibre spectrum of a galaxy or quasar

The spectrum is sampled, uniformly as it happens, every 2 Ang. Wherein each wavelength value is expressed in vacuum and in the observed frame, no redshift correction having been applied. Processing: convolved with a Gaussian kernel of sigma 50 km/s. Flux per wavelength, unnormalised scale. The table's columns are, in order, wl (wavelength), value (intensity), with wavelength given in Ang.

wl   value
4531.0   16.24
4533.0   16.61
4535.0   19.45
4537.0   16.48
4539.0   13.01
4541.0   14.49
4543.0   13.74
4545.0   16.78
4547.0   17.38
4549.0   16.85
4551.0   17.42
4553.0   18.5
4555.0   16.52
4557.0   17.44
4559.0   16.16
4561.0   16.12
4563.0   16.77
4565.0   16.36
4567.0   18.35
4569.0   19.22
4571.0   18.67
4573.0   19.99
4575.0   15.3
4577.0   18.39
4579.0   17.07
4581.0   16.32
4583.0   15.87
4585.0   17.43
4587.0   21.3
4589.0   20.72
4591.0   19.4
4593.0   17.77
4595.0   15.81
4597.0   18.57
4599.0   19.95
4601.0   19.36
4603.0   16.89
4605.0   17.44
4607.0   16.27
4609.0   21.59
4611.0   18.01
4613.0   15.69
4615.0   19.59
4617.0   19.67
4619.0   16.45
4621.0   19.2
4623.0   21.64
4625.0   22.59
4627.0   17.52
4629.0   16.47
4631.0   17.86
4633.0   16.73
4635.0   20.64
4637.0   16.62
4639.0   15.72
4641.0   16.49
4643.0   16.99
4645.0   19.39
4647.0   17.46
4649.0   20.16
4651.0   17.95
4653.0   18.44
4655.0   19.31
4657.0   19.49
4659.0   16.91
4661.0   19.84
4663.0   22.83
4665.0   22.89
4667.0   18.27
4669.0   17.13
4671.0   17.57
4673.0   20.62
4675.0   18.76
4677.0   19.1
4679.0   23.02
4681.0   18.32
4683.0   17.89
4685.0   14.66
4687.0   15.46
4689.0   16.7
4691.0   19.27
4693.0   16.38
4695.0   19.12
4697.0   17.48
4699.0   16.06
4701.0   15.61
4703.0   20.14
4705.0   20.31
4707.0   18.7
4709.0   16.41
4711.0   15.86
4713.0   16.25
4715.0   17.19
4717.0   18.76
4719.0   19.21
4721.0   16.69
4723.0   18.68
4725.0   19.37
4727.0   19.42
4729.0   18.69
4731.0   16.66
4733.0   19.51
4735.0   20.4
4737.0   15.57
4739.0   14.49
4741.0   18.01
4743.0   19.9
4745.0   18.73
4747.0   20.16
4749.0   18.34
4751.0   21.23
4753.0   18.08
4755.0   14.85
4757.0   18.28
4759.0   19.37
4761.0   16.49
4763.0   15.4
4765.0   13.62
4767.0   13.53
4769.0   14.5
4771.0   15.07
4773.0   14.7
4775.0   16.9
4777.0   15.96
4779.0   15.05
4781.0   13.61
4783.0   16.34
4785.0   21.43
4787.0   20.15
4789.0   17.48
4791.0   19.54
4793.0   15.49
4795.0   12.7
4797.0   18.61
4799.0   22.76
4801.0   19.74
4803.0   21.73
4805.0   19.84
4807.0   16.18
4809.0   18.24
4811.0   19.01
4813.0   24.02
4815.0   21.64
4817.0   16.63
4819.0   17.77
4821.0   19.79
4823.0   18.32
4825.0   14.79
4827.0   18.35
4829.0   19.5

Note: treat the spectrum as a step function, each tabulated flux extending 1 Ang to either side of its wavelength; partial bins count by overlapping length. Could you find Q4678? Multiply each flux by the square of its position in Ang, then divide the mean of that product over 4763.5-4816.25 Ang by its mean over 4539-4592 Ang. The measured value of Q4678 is 1.1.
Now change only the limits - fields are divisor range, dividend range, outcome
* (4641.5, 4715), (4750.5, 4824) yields 1.01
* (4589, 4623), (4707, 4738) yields 1.02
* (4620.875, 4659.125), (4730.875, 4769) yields 0.99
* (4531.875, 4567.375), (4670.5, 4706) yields 1.16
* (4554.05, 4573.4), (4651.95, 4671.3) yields 1.15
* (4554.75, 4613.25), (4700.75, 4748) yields 1.08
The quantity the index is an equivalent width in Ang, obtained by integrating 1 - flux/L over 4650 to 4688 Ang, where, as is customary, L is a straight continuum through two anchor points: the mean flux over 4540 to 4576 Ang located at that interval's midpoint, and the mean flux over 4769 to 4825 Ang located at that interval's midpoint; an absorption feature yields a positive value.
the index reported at -3.1 Ang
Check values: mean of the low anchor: 17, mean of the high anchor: 18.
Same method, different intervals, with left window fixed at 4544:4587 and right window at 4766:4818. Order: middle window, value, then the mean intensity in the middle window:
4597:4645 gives -2.2 Ang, 18.3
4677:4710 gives -0.6 Ang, 17.9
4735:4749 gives -0.3 Ang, 18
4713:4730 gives -0.7 Ang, 18.4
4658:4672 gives -1.5 Ang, 19.3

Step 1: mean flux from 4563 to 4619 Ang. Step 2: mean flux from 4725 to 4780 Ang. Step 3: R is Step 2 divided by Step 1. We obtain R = 0.9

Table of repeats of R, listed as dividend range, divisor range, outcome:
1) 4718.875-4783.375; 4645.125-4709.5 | 0.93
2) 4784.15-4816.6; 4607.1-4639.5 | 1.04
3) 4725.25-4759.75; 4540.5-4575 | 1.07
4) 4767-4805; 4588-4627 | 0.92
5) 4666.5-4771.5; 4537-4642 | 1.00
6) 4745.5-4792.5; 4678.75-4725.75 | 0.96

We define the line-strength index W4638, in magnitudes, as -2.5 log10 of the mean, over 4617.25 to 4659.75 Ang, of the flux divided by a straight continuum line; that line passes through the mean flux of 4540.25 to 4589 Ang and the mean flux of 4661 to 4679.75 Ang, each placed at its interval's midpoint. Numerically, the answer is 0.05 mag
